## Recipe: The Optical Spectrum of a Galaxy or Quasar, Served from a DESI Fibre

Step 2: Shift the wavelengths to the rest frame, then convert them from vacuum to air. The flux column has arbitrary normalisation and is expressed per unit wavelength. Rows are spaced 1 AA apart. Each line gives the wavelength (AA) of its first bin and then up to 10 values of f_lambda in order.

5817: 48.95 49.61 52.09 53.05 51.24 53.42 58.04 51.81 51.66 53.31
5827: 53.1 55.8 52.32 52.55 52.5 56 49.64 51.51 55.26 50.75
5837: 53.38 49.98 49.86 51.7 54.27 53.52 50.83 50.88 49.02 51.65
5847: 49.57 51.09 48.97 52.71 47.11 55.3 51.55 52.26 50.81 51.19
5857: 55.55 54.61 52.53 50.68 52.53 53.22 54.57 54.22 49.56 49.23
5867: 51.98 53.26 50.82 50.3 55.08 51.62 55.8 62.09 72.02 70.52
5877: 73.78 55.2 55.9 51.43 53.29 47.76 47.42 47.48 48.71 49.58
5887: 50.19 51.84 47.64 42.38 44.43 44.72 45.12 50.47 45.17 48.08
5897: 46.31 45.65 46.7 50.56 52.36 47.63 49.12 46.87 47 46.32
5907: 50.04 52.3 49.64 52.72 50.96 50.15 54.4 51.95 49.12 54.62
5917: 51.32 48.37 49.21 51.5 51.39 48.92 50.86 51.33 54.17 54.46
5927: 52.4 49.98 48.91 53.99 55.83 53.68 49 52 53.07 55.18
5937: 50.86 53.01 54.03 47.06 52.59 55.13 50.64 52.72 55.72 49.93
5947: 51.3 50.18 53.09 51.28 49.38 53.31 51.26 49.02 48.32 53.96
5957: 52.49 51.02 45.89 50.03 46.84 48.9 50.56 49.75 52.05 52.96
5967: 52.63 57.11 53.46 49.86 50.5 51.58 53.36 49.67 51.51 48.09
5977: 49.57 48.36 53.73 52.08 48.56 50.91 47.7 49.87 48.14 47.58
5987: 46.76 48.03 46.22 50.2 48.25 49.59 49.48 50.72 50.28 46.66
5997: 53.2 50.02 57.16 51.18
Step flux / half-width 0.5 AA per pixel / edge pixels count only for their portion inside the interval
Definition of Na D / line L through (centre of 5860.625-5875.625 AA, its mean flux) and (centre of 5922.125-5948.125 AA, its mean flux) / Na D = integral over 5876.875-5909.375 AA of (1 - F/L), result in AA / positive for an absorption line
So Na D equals 2.8 AA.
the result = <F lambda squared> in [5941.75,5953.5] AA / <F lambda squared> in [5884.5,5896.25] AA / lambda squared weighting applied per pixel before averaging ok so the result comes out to 1.12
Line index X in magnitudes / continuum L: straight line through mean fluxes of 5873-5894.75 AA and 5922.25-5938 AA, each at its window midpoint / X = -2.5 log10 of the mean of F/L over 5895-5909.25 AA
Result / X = 0.09 mag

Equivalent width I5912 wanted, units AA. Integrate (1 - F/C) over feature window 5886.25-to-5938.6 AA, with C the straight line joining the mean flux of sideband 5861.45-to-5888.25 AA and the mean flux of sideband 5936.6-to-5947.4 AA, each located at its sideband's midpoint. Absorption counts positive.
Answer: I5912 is 2.95 AA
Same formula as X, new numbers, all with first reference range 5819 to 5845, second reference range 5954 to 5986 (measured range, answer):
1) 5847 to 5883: -0.041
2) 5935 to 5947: -0.030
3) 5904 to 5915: 0.024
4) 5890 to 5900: 0.118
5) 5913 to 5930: -0.002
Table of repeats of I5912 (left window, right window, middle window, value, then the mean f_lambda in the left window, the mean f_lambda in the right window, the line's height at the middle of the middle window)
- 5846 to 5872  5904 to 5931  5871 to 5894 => -0.69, 51.9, 51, 51.6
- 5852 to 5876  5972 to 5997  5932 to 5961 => -0.27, 54.1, 49.5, 51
